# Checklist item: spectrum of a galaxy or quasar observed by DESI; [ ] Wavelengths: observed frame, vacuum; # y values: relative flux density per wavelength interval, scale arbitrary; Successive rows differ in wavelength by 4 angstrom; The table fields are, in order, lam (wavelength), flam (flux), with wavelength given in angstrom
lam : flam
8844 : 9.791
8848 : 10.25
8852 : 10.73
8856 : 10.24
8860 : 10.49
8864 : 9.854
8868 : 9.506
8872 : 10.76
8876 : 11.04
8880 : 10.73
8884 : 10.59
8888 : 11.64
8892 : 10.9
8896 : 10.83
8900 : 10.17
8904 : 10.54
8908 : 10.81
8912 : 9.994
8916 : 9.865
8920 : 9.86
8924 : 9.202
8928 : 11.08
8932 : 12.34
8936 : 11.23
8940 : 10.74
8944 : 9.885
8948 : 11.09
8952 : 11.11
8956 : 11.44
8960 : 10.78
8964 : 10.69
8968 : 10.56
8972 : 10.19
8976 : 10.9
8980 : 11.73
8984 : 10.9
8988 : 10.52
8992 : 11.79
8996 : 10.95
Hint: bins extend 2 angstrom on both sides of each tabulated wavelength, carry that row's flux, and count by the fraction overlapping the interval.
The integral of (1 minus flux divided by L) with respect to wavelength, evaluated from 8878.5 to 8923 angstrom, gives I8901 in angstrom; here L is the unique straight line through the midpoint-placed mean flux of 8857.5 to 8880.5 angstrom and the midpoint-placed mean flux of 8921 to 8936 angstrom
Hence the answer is 0.5 angstrom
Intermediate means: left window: 10.4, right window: 10.9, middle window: 10.5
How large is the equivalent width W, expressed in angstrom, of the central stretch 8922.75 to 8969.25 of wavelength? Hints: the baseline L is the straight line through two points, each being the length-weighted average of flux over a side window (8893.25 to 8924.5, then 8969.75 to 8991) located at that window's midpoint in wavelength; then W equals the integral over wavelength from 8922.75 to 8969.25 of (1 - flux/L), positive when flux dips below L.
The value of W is -1.36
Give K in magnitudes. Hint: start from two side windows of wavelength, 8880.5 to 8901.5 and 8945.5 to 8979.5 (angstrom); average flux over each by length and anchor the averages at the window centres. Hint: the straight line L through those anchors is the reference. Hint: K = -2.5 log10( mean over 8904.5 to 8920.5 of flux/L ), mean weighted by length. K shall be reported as 0.07 mag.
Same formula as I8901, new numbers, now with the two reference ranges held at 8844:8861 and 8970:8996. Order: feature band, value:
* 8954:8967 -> -0.1 angstrom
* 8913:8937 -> 0.4 angstrom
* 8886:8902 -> -0.5 angstrom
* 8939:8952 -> 0.2 angstrom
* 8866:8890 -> -0.5 angstrom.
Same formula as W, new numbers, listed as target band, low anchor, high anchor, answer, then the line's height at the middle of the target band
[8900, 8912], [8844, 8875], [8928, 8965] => 0.2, 10.7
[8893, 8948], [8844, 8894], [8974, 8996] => 1.4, 10.8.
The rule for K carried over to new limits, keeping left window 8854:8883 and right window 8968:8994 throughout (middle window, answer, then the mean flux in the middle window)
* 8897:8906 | 0.02 mag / 10.4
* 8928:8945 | -0.04 mag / 11.1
